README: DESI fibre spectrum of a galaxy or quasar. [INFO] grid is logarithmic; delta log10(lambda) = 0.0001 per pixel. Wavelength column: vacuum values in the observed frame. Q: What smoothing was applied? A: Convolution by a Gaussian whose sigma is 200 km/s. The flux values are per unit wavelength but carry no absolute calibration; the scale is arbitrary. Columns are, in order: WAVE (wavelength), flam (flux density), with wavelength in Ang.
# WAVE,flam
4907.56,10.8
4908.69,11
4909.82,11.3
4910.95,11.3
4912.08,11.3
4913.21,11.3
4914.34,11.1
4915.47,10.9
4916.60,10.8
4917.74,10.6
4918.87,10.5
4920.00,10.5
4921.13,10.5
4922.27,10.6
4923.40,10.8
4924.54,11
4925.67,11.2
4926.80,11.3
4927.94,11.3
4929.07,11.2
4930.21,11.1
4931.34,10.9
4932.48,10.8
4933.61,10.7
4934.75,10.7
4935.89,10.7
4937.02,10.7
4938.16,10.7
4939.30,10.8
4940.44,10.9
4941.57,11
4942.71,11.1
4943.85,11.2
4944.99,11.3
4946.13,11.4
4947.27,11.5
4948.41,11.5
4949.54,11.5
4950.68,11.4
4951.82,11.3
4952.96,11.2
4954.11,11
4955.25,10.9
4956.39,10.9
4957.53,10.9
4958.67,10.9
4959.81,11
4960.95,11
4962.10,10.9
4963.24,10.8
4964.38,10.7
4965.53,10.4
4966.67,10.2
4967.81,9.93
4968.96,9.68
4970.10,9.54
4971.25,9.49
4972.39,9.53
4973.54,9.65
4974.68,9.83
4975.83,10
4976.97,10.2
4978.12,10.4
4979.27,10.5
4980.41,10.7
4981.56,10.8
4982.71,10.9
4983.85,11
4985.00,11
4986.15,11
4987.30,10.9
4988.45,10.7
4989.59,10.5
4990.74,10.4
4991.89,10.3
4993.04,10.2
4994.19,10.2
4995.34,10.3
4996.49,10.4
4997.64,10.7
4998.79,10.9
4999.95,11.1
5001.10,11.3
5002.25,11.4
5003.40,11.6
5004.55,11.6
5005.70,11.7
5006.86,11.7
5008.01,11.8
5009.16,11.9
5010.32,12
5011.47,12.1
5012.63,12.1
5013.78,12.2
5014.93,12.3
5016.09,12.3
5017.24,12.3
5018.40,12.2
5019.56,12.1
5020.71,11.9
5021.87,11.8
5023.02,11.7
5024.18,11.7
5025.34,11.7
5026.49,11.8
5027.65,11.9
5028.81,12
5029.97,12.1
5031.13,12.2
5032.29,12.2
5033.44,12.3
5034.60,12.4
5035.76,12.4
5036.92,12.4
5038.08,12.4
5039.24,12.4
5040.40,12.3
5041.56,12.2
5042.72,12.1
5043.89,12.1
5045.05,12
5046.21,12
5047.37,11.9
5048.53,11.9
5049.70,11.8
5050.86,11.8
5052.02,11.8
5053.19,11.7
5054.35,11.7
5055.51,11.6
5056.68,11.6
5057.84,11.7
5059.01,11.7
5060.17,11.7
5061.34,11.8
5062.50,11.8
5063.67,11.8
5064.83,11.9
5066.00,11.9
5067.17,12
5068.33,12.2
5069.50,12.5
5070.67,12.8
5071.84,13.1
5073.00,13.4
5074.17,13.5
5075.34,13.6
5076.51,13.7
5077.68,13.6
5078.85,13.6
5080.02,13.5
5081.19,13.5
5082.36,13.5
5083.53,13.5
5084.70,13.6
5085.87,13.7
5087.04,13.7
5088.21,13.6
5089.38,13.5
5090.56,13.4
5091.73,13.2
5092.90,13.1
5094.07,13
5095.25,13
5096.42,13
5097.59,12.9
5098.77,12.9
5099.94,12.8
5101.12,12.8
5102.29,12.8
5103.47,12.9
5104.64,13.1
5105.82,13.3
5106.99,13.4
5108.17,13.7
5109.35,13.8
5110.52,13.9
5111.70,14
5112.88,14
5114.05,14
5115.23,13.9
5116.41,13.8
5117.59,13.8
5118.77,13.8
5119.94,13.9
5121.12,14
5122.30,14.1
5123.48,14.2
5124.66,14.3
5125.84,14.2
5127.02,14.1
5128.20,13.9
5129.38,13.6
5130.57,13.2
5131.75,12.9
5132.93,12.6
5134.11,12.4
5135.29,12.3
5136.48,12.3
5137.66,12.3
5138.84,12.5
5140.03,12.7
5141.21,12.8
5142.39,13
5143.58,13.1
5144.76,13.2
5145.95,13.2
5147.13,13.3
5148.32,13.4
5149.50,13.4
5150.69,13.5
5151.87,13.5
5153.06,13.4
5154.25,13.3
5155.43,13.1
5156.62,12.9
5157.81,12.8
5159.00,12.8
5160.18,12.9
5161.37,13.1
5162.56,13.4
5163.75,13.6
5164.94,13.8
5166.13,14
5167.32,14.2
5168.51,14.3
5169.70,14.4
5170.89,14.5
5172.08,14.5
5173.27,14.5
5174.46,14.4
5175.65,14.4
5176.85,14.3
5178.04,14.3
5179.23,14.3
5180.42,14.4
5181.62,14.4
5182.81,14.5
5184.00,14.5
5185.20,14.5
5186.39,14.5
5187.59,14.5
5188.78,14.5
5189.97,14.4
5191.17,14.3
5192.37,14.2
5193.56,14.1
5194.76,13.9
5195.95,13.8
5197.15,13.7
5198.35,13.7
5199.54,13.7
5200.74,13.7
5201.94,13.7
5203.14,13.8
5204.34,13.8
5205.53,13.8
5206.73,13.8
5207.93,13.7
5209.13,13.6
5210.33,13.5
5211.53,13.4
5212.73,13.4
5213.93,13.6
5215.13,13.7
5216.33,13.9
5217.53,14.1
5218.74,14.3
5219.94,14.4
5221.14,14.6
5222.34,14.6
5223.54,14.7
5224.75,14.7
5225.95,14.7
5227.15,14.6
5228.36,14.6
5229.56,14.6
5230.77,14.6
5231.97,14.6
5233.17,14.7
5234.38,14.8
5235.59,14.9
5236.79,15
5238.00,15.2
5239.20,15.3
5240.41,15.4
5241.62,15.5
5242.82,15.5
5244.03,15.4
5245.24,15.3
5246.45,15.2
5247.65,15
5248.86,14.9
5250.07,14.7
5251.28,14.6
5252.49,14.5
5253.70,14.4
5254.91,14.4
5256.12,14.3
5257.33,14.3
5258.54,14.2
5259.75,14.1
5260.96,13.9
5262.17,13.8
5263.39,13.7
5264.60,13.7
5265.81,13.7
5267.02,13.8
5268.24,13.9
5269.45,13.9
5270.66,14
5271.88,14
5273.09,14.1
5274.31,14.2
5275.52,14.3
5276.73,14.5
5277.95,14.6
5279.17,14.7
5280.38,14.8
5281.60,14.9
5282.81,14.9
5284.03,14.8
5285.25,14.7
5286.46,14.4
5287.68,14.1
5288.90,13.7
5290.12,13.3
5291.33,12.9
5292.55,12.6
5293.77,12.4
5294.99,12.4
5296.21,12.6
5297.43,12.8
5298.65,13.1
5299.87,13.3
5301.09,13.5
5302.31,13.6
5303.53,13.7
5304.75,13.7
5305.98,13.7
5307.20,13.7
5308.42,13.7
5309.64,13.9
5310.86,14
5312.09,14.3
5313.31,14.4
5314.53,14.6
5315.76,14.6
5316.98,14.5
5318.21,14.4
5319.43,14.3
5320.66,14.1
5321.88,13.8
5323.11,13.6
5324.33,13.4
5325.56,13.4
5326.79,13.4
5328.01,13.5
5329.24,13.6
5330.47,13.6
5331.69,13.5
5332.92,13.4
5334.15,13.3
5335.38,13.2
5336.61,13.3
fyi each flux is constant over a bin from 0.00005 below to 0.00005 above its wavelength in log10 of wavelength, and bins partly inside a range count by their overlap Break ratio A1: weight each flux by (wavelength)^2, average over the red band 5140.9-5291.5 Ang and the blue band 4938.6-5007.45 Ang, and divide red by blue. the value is 1.45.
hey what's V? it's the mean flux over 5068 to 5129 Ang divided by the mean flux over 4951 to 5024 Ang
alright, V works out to 1.23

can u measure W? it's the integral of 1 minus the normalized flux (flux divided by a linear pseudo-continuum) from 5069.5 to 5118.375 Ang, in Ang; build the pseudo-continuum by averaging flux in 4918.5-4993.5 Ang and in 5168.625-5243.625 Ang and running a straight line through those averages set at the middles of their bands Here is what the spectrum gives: -2.7 Ang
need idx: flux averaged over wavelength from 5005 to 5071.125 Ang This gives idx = 12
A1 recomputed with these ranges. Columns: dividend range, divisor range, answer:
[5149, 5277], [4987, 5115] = 1.23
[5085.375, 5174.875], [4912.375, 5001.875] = 1.34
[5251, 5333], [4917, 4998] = 1.48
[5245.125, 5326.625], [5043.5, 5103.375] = 1.20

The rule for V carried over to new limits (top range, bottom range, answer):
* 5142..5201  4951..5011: 1.29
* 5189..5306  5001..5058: 1.18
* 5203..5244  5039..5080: 1.17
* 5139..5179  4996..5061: 1.14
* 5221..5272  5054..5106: 1.14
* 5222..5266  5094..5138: 1.09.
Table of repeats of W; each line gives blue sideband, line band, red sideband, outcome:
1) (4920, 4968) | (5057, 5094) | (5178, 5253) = -0.81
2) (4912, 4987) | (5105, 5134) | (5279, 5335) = -3.68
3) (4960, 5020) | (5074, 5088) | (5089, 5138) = -0.94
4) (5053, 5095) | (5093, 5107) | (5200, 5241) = 0.08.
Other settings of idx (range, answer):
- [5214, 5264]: 14.6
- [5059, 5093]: 13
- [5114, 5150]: 13.4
